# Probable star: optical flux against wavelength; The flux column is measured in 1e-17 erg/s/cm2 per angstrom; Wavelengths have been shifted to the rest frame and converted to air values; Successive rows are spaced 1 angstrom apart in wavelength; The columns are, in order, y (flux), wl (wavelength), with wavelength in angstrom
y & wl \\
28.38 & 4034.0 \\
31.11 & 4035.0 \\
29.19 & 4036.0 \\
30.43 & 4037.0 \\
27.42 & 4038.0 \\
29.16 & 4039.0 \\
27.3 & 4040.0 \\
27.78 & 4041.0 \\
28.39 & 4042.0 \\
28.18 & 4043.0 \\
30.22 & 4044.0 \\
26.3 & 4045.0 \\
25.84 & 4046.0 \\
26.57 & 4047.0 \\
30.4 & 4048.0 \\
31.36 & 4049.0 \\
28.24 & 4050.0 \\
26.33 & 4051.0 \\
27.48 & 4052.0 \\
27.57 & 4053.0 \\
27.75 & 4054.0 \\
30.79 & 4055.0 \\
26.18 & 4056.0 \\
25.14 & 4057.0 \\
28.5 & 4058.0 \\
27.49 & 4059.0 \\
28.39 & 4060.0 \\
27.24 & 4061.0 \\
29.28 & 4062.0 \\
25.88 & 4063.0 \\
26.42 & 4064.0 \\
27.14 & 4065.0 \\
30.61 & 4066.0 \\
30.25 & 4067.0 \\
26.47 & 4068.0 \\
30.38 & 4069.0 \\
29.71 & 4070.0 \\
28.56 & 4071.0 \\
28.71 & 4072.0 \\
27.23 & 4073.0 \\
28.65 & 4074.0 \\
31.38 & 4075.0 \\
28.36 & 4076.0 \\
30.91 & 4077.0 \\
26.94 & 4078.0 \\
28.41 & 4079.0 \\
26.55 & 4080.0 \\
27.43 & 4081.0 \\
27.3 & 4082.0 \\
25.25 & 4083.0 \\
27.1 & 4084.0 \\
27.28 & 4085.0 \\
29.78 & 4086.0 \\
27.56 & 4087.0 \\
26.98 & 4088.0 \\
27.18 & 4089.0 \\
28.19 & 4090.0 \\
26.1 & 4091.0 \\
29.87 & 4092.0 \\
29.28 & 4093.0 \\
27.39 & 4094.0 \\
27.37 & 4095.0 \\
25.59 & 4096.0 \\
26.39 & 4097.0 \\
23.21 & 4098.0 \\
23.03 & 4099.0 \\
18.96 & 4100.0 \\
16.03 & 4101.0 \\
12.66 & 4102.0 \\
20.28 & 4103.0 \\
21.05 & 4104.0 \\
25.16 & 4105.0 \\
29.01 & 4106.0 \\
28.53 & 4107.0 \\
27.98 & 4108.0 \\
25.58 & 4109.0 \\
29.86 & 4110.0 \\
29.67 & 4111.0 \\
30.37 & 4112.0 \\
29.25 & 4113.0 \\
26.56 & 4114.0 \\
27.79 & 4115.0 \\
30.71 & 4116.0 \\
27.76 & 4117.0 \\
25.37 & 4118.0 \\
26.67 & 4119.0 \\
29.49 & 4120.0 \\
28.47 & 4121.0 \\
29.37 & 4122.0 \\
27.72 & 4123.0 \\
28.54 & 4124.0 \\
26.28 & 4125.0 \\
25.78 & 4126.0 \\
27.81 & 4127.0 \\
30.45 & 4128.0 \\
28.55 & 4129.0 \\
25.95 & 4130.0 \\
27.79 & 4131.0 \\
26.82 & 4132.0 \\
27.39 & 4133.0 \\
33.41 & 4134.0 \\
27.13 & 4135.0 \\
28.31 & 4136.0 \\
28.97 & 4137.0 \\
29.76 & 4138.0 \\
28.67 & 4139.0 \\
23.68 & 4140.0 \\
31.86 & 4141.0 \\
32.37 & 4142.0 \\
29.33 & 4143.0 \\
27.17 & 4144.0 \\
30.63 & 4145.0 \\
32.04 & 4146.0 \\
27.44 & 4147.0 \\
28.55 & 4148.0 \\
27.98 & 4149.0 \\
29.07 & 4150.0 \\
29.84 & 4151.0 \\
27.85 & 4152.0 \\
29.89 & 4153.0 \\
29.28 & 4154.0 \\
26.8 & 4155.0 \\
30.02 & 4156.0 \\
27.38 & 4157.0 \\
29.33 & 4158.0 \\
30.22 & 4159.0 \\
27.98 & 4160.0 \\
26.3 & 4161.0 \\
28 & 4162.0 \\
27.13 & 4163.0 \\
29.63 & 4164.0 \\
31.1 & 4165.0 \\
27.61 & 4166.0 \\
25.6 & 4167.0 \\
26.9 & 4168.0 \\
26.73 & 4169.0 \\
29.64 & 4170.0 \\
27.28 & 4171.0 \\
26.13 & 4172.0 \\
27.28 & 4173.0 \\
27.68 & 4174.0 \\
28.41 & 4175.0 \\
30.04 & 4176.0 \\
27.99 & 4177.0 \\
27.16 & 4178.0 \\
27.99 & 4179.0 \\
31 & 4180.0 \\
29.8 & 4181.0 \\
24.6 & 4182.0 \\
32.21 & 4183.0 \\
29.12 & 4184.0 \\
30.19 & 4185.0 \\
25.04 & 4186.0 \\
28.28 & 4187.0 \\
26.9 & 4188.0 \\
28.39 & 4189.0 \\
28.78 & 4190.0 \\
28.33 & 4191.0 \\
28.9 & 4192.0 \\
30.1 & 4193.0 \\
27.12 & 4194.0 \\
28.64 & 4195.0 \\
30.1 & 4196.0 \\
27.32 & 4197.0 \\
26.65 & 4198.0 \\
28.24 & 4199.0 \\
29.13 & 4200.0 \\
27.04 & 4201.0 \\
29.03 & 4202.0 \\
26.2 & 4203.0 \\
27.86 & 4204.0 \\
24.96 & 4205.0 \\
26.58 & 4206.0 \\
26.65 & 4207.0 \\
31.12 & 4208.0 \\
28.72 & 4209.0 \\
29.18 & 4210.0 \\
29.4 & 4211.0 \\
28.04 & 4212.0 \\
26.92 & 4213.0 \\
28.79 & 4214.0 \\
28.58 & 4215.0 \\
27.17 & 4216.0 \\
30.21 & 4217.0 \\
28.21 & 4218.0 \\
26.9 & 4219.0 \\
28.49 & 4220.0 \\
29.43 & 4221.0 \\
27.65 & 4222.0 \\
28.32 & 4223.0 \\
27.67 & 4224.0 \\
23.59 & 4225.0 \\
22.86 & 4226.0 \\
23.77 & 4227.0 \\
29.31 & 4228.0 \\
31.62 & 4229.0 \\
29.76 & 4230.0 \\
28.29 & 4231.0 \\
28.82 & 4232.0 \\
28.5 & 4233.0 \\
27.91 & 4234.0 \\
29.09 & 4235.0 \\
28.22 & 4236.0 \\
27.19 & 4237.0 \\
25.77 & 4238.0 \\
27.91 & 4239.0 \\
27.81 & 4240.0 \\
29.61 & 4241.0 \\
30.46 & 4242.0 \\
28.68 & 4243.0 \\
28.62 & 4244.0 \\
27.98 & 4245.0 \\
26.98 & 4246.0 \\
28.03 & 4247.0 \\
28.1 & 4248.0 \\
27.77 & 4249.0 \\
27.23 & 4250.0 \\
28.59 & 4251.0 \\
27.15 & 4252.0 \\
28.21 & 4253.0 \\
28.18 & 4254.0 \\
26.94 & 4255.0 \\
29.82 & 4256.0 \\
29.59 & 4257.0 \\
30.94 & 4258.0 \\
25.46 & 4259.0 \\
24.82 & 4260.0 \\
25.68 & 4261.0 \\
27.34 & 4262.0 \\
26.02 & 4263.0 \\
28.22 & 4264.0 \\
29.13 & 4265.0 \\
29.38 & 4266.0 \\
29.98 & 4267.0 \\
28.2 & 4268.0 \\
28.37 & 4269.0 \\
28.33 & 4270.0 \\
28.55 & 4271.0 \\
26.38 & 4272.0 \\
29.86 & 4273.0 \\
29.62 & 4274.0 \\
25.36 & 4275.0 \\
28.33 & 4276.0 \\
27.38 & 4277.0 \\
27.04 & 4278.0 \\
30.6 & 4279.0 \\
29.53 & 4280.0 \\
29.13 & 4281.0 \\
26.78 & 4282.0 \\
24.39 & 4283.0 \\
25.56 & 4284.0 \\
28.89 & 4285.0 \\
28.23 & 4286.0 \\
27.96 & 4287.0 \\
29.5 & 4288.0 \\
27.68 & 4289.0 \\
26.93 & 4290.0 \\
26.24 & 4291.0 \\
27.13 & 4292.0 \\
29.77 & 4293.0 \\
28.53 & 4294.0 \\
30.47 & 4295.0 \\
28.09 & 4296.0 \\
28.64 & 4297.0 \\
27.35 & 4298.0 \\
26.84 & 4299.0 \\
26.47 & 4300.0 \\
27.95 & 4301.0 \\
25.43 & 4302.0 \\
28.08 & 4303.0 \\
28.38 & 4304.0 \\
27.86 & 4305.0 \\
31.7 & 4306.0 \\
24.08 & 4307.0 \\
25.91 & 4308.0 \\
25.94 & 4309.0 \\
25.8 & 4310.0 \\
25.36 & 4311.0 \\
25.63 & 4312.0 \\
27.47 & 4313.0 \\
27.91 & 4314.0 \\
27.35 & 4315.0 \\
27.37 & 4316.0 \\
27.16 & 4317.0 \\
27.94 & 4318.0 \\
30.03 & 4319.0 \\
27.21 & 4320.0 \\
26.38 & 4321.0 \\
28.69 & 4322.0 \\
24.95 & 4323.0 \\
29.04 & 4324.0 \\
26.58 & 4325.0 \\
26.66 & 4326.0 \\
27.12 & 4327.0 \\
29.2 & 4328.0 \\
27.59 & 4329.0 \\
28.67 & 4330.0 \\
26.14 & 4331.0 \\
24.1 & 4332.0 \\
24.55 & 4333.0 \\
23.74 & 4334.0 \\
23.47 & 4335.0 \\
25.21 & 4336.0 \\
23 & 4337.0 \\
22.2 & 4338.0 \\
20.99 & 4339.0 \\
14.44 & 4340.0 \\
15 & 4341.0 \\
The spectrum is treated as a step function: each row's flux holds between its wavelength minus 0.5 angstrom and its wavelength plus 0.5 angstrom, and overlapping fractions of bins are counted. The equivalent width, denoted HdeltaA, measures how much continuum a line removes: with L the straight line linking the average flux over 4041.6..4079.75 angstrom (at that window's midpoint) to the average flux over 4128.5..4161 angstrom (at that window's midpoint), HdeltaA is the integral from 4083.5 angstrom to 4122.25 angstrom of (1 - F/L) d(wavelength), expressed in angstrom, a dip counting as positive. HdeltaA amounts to 2.9 angstrom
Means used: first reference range 28.2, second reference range 28.8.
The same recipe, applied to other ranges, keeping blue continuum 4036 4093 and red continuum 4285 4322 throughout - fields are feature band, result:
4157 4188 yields -0.36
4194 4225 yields -0.28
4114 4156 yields -0.85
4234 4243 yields -0.18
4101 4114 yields 1.19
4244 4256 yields -0.08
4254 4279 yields -0.33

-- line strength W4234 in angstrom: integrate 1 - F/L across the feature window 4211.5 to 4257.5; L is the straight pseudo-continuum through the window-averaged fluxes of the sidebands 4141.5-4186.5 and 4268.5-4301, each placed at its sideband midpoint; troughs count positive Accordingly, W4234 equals 0.27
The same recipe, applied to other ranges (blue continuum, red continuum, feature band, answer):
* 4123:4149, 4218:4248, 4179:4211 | -0.1 angstrom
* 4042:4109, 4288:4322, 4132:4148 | -1.2 angstrom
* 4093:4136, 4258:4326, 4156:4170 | -0.7 angstrom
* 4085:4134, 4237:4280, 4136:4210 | -3.0 angstrom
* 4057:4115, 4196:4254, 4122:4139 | -0.6 angstrom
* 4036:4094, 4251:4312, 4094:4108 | 2.4 angstrom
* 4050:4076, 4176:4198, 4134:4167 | -0.5 angstrom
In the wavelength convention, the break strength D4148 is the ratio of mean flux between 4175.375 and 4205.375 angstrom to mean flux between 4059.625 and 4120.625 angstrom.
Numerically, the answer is 1.0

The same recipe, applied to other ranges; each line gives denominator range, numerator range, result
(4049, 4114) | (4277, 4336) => 1.01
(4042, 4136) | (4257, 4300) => 1.02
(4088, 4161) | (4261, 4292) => 1.02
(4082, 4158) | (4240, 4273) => 1.03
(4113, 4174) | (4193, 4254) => 0.99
